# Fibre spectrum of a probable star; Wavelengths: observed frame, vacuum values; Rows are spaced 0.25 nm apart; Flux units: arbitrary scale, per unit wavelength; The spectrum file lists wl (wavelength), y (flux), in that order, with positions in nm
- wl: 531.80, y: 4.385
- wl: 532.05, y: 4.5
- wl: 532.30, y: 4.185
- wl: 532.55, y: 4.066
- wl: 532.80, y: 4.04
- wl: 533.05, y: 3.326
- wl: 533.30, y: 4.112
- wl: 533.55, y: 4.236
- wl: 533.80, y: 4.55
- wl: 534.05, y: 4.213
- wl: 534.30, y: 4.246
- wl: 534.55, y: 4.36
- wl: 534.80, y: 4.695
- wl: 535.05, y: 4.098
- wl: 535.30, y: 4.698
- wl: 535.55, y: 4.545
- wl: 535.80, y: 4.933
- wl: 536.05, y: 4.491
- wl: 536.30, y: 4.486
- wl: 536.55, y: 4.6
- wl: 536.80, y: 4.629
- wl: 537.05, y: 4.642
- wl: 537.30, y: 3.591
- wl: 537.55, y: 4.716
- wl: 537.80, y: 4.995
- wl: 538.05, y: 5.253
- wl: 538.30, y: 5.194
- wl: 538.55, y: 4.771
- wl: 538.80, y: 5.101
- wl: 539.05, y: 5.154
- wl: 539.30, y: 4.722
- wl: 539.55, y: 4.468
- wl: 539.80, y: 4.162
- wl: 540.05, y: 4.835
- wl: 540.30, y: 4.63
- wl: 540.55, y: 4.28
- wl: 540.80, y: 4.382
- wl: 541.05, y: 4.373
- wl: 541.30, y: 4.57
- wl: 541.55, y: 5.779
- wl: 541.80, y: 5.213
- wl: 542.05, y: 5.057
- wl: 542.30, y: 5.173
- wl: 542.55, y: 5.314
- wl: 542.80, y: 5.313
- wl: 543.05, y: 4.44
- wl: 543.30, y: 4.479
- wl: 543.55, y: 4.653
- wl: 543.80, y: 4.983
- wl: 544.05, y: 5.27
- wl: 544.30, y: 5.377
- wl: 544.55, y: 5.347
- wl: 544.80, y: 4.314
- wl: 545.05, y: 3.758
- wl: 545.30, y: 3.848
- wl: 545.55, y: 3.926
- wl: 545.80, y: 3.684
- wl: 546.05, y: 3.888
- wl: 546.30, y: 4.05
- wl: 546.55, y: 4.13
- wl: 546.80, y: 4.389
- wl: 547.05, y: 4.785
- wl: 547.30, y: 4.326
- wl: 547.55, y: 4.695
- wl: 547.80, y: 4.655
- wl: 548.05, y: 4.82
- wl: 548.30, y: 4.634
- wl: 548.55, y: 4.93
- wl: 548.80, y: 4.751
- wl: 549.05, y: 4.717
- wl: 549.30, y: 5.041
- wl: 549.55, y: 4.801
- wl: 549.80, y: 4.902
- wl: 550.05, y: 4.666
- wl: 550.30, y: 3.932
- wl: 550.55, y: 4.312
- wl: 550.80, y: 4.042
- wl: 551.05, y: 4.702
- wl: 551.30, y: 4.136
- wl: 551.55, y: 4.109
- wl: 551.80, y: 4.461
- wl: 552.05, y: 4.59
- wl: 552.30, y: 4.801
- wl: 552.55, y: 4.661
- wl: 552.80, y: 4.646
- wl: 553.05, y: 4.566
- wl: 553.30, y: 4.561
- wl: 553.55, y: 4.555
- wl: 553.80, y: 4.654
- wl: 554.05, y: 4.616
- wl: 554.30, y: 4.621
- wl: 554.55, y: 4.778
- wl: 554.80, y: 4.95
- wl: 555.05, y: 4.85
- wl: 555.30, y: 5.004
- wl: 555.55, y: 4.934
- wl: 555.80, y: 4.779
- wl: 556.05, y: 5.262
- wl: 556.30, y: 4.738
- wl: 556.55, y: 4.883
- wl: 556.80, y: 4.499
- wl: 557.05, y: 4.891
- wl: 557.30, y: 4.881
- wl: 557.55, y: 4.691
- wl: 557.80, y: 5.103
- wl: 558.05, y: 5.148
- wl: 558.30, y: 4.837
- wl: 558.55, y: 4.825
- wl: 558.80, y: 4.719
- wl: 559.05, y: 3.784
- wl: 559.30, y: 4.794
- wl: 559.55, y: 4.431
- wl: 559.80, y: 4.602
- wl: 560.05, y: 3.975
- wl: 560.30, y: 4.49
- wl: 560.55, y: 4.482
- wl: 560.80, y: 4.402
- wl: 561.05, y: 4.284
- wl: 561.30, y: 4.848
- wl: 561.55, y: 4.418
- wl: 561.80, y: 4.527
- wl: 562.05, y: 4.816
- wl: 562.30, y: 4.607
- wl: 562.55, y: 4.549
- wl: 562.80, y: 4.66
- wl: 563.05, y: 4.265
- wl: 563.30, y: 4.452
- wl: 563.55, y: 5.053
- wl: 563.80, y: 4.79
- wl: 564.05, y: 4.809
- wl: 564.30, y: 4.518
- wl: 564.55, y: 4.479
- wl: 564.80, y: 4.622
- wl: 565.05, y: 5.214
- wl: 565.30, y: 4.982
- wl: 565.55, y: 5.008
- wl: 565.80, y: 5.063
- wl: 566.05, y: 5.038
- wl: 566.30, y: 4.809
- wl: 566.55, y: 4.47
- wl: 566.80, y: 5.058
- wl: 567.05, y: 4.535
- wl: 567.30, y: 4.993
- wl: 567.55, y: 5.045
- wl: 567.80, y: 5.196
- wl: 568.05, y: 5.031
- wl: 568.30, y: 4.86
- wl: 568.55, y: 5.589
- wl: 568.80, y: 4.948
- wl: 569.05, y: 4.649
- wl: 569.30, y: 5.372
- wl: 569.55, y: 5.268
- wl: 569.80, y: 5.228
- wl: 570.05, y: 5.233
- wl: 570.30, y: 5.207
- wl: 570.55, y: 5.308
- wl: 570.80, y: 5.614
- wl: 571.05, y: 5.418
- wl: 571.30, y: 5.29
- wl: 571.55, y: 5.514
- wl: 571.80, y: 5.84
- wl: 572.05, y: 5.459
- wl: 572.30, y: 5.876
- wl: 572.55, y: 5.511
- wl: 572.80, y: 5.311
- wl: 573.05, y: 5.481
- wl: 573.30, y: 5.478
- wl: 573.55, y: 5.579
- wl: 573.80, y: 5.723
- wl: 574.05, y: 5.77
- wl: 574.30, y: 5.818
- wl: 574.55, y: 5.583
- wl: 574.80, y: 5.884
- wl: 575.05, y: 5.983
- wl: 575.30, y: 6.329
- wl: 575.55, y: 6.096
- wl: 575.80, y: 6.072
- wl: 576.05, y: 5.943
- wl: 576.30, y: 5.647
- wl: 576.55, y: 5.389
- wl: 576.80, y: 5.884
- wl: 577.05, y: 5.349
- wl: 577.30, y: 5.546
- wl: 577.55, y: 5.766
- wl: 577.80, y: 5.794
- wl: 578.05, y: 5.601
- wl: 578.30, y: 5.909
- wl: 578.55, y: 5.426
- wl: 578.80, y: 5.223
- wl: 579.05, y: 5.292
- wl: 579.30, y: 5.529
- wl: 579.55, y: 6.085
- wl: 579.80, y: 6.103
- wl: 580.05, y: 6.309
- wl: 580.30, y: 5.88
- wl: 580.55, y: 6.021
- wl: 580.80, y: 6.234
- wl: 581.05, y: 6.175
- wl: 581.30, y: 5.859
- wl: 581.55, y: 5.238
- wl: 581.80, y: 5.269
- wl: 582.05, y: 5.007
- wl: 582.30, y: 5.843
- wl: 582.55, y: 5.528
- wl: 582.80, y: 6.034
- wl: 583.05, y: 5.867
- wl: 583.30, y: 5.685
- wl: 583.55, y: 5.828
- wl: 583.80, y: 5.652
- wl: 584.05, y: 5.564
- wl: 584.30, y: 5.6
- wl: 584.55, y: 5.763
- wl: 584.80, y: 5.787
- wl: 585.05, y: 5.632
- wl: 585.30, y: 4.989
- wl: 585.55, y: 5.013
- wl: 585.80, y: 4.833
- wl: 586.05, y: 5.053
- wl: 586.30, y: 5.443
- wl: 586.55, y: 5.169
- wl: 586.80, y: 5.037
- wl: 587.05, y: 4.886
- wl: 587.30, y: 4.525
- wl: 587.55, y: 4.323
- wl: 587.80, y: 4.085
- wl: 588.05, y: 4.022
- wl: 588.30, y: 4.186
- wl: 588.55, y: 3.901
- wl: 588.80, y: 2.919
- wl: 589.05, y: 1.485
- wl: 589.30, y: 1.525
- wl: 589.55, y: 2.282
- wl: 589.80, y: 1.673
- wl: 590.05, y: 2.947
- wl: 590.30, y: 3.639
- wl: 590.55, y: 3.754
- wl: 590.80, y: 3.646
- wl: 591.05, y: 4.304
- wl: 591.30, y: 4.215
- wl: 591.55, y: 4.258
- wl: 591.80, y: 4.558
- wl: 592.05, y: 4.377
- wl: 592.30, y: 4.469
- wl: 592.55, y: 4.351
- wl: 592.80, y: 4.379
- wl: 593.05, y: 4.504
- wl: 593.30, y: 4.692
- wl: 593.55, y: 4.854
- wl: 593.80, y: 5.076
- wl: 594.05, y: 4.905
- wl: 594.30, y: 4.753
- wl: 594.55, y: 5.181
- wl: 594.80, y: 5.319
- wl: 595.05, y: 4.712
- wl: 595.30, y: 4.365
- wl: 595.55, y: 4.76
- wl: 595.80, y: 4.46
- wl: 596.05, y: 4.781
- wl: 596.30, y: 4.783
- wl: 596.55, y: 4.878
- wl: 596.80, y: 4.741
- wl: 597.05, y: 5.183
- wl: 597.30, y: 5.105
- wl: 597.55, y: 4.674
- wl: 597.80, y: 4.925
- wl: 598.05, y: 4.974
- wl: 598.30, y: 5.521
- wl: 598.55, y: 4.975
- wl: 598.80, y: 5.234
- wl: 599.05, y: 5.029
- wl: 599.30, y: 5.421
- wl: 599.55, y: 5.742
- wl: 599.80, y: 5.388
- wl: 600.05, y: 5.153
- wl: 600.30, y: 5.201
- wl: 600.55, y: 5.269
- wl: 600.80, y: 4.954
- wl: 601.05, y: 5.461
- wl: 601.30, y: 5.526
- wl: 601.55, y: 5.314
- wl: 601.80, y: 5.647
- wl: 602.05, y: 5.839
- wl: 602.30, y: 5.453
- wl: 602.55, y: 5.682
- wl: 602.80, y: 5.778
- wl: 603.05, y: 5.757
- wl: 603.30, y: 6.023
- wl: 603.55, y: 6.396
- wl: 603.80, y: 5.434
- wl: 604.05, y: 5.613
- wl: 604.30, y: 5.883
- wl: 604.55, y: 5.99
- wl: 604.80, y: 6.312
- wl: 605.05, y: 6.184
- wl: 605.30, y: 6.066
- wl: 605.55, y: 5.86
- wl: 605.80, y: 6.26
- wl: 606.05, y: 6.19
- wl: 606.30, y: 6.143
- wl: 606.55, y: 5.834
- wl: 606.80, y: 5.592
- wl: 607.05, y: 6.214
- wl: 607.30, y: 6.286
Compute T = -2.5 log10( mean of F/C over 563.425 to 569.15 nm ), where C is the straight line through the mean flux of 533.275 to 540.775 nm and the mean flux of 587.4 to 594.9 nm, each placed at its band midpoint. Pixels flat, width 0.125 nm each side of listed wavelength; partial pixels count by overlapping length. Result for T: -0.16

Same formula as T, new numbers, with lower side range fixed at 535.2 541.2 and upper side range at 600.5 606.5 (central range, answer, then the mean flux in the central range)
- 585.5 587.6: 0.117 mag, 4.94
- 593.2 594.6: 0.151 mag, 4.9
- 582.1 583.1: -0.062 mag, 5.75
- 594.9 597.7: 0.188 mag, 4.77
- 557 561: 0.090 mag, 4.62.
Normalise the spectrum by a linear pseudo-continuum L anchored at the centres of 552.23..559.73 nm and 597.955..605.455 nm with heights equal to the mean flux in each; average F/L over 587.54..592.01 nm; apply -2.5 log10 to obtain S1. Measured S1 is 0.49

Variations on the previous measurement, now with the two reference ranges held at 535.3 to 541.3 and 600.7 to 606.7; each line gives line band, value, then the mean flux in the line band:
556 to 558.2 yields 0.022 mag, 4.89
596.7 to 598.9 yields 0.137 mag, 5.04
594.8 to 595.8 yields 0.208 mag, 4.68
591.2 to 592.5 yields 0.269 mag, 4.38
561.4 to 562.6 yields 0.108 mag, 4.59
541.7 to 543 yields -0.098 mag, 5.17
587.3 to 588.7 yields 0.321 mag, 4.12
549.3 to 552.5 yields 0.091 mag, 4.48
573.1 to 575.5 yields -0.098 mag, 5.79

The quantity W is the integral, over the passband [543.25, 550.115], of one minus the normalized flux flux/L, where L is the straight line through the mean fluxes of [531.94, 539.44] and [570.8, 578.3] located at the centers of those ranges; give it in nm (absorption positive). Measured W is 0.390 nm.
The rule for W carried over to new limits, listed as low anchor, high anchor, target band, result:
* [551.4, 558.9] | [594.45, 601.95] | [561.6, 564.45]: 0.11 nm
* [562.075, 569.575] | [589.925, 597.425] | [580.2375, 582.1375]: -0.42 nm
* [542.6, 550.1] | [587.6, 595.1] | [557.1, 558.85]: -0.18 nm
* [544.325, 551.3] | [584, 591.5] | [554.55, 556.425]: -0.22 nm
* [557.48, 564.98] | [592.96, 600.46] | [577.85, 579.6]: -0.28 nm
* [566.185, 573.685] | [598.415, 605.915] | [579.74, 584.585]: -0.34 nm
